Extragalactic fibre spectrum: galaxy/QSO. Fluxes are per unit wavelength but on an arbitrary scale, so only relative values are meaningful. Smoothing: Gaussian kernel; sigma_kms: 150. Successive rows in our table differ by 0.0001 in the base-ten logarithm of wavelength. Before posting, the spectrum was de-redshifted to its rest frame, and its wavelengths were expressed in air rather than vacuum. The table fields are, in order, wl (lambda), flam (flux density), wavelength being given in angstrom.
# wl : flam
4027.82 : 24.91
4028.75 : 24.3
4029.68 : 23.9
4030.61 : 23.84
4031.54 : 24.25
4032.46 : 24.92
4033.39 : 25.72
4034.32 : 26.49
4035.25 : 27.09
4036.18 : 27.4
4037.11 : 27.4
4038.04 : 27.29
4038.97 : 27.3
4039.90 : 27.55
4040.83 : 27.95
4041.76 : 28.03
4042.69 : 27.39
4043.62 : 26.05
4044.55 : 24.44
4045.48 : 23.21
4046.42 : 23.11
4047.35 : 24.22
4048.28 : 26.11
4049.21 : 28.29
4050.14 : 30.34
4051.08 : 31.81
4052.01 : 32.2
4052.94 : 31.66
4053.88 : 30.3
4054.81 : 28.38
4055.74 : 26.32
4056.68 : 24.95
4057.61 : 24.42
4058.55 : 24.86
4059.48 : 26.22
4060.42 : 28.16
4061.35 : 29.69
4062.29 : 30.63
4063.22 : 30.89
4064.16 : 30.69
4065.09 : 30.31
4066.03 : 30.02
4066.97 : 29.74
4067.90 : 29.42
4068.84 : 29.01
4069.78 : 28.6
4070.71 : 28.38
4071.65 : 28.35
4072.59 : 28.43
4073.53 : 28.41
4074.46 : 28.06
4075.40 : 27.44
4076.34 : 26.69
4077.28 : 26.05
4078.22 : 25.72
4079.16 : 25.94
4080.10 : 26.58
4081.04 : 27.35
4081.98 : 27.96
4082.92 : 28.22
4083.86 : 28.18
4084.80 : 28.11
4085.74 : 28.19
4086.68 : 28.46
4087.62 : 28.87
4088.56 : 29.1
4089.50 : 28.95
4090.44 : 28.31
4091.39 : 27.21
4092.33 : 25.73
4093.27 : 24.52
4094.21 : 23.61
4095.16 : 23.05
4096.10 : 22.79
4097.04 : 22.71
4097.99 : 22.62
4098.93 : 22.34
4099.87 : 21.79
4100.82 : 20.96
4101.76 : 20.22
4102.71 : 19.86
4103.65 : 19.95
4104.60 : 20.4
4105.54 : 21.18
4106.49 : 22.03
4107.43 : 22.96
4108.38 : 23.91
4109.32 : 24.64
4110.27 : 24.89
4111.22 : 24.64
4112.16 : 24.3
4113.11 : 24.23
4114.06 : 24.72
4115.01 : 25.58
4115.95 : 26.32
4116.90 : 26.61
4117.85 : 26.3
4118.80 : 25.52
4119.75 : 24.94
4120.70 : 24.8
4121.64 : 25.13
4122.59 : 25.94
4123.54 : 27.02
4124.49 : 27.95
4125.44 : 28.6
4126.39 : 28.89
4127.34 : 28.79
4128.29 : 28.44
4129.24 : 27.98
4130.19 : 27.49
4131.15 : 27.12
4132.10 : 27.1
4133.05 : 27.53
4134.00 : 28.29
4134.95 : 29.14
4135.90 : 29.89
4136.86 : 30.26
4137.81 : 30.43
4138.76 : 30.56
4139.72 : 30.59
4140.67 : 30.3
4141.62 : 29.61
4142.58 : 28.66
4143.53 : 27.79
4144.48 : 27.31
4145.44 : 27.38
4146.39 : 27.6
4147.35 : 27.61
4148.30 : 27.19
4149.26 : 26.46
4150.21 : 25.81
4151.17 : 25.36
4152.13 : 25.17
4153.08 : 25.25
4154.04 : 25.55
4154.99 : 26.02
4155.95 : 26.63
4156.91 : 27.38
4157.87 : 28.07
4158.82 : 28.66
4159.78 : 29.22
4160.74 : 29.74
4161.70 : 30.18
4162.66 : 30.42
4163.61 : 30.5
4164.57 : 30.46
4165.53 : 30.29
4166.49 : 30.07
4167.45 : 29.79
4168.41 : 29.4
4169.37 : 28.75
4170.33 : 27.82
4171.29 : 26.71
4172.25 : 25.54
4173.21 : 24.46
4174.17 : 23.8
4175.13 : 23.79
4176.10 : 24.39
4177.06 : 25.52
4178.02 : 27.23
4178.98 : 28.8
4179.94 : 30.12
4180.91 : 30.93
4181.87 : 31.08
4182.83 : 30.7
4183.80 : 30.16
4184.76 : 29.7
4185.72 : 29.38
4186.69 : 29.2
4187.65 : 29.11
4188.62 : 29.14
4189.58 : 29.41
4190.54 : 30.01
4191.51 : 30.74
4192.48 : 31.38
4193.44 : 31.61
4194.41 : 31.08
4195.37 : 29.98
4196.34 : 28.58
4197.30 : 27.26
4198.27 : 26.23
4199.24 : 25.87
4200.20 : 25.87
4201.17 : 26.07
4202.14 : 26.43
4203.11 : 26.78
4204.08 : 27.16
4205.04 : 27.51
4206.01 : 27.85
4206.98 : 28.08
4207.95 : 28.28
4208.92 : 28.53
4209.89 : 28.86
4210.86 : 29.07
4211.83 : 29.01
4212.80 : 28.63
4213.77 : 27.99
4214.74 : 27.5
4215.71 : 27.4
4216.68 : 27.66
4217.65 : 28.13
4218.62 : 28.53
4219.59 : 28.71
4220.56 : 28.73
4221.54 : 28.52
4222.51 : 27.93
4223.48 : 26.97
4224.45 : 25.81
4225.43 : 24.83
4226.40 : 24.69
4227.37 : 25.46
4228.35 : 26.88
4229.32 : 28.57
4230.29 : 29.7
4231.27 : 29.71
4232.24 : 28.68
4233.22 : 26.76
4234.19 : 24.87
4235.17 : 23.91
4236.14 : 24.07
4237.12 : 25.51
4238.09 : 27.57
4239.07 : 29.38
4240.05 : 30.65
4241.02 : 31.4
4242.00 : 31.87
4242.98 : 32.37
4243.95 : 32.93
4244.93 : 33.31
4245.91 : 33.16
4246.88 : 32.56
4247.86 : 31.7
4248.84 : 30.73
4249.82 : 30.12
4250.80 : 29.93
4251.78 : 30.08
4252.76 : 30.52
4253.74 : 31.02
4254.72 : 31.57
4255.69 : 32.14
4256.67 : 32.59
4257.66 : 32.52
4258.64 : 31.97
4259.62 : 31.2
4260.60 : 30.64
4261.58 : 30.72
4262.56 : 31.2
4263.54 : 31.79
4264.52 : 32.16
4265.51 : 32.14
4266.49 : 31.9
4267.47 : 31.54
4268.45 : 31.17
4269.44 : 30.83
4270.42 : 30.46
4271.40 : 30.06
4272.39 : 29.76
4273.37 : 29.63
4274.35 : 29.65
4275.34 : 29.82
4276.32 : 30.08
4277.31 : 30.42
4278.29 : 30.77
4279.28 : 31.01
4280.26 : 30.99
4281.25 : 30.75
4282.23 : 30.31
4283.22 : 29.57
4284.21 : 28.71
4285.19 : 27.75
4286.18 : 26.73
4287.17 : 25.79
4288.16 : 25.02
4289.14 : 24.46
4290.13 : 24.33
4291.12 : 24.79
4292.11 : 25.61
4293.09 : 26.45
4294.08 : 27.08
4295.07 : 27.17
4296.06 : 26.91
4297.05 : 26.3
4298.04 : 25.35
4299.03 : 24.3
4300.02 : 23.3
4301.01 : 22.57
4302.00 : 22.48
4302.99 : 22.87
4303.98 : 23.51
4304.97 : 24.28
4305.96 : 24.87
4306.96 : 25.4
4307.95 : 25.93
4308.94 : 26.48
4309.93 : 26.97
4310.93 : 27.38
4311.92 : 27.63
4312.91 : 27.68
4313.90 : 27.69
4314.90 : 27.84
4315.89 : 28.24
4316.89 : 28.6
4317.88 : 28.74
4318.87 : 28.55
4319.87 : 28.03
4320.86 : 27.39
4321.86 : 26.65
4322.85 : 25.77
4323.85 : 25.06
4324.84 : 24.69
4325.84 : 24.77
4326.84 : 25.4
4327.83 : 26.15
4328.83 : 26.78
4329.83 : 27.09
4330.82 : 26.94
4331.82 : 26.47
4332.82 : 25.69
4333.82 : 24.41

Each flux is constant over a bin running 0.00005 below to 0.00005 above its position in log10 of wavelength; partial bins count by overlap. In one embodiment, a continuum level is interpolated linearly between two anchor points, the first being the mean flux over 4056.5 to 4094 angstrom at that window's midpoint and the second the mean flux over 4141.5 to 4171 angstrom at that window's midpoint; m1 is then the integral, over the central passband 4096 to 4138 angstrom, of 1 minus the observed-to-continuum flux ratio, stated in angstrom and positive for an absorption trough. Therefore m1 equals 4.08 angstrom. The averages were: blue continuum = 27.9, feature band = 25.3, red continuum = 28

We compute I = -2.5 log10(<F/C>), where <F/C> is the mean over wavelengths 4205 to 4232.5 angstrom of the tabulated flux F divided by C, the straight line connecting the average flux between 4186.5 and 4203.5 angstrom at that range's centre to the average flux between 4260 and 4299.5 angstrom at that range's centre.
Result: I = 0.03 mag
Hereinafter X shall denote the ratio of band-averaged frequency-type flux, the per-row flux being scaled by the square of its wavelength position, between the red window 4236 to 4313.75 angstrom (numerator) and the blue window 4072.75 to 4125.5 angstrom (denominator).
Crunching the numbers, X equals 1.2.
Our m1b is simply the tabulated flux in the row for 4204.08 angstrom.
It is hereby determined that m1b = 27.16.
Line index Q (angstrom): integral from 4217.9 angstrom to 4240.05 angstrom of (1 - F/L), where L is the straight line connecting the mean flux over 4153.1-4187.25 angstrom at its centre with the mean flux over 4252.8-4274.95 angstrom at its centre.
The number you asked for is 2.2 angstrom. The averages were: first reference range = 28.3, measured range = 27.2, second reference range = 31.2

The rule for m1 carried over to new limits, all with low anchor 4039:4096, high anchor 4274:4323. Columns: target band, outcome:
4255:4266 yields -1.89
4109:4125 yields 1.15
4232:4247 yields -1.16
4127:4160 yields -0.56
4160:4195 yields -2.06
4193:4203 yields -0.21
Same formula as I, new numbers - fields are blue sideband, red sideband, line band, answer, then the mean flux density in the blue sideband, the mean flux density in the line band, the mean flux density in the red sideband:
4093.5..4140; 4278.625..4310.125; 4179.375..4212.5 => -0.12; 25.4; 28.8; 26.2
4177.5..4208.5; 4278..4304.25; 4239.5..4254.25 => -0.15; 28.8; 31.5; 26.5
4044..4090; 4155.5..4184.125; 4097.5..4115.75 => 0.23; 28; 22.8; 28.3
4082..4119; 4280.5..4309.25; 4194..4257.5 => -0.13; 24.7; 28.6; 25.9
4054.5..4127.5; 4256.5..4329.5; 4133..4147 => -0.10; 26.2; 29.1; 27.9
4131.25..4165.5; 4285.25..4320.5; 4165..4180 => 0.03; 28.3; 27.2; 26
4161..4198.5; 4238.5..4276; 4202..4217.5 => 0.07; 28.8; 28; 31.2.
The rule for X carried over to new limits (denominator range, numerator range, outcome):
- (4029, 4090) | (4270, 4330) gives 1.10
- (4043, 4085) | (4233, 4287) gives 1.20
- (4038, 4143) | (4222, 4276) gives 1.20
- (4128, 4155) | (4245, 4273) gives 1.19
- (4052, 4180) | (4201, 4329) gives 1.12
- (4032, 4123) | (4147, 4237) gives 1.12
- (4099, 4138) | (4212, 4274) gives 1.23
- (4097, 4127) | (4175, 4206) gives 1.22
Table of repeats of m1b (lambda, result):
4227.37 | 25.46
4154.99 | 26.02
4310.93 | 27.38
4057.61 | 24.42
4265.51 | 32.14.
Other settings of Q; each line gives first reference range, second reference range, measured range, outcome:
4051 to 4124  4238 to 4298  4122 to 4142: -1.1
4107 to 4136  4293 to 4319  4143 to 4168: -1.5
